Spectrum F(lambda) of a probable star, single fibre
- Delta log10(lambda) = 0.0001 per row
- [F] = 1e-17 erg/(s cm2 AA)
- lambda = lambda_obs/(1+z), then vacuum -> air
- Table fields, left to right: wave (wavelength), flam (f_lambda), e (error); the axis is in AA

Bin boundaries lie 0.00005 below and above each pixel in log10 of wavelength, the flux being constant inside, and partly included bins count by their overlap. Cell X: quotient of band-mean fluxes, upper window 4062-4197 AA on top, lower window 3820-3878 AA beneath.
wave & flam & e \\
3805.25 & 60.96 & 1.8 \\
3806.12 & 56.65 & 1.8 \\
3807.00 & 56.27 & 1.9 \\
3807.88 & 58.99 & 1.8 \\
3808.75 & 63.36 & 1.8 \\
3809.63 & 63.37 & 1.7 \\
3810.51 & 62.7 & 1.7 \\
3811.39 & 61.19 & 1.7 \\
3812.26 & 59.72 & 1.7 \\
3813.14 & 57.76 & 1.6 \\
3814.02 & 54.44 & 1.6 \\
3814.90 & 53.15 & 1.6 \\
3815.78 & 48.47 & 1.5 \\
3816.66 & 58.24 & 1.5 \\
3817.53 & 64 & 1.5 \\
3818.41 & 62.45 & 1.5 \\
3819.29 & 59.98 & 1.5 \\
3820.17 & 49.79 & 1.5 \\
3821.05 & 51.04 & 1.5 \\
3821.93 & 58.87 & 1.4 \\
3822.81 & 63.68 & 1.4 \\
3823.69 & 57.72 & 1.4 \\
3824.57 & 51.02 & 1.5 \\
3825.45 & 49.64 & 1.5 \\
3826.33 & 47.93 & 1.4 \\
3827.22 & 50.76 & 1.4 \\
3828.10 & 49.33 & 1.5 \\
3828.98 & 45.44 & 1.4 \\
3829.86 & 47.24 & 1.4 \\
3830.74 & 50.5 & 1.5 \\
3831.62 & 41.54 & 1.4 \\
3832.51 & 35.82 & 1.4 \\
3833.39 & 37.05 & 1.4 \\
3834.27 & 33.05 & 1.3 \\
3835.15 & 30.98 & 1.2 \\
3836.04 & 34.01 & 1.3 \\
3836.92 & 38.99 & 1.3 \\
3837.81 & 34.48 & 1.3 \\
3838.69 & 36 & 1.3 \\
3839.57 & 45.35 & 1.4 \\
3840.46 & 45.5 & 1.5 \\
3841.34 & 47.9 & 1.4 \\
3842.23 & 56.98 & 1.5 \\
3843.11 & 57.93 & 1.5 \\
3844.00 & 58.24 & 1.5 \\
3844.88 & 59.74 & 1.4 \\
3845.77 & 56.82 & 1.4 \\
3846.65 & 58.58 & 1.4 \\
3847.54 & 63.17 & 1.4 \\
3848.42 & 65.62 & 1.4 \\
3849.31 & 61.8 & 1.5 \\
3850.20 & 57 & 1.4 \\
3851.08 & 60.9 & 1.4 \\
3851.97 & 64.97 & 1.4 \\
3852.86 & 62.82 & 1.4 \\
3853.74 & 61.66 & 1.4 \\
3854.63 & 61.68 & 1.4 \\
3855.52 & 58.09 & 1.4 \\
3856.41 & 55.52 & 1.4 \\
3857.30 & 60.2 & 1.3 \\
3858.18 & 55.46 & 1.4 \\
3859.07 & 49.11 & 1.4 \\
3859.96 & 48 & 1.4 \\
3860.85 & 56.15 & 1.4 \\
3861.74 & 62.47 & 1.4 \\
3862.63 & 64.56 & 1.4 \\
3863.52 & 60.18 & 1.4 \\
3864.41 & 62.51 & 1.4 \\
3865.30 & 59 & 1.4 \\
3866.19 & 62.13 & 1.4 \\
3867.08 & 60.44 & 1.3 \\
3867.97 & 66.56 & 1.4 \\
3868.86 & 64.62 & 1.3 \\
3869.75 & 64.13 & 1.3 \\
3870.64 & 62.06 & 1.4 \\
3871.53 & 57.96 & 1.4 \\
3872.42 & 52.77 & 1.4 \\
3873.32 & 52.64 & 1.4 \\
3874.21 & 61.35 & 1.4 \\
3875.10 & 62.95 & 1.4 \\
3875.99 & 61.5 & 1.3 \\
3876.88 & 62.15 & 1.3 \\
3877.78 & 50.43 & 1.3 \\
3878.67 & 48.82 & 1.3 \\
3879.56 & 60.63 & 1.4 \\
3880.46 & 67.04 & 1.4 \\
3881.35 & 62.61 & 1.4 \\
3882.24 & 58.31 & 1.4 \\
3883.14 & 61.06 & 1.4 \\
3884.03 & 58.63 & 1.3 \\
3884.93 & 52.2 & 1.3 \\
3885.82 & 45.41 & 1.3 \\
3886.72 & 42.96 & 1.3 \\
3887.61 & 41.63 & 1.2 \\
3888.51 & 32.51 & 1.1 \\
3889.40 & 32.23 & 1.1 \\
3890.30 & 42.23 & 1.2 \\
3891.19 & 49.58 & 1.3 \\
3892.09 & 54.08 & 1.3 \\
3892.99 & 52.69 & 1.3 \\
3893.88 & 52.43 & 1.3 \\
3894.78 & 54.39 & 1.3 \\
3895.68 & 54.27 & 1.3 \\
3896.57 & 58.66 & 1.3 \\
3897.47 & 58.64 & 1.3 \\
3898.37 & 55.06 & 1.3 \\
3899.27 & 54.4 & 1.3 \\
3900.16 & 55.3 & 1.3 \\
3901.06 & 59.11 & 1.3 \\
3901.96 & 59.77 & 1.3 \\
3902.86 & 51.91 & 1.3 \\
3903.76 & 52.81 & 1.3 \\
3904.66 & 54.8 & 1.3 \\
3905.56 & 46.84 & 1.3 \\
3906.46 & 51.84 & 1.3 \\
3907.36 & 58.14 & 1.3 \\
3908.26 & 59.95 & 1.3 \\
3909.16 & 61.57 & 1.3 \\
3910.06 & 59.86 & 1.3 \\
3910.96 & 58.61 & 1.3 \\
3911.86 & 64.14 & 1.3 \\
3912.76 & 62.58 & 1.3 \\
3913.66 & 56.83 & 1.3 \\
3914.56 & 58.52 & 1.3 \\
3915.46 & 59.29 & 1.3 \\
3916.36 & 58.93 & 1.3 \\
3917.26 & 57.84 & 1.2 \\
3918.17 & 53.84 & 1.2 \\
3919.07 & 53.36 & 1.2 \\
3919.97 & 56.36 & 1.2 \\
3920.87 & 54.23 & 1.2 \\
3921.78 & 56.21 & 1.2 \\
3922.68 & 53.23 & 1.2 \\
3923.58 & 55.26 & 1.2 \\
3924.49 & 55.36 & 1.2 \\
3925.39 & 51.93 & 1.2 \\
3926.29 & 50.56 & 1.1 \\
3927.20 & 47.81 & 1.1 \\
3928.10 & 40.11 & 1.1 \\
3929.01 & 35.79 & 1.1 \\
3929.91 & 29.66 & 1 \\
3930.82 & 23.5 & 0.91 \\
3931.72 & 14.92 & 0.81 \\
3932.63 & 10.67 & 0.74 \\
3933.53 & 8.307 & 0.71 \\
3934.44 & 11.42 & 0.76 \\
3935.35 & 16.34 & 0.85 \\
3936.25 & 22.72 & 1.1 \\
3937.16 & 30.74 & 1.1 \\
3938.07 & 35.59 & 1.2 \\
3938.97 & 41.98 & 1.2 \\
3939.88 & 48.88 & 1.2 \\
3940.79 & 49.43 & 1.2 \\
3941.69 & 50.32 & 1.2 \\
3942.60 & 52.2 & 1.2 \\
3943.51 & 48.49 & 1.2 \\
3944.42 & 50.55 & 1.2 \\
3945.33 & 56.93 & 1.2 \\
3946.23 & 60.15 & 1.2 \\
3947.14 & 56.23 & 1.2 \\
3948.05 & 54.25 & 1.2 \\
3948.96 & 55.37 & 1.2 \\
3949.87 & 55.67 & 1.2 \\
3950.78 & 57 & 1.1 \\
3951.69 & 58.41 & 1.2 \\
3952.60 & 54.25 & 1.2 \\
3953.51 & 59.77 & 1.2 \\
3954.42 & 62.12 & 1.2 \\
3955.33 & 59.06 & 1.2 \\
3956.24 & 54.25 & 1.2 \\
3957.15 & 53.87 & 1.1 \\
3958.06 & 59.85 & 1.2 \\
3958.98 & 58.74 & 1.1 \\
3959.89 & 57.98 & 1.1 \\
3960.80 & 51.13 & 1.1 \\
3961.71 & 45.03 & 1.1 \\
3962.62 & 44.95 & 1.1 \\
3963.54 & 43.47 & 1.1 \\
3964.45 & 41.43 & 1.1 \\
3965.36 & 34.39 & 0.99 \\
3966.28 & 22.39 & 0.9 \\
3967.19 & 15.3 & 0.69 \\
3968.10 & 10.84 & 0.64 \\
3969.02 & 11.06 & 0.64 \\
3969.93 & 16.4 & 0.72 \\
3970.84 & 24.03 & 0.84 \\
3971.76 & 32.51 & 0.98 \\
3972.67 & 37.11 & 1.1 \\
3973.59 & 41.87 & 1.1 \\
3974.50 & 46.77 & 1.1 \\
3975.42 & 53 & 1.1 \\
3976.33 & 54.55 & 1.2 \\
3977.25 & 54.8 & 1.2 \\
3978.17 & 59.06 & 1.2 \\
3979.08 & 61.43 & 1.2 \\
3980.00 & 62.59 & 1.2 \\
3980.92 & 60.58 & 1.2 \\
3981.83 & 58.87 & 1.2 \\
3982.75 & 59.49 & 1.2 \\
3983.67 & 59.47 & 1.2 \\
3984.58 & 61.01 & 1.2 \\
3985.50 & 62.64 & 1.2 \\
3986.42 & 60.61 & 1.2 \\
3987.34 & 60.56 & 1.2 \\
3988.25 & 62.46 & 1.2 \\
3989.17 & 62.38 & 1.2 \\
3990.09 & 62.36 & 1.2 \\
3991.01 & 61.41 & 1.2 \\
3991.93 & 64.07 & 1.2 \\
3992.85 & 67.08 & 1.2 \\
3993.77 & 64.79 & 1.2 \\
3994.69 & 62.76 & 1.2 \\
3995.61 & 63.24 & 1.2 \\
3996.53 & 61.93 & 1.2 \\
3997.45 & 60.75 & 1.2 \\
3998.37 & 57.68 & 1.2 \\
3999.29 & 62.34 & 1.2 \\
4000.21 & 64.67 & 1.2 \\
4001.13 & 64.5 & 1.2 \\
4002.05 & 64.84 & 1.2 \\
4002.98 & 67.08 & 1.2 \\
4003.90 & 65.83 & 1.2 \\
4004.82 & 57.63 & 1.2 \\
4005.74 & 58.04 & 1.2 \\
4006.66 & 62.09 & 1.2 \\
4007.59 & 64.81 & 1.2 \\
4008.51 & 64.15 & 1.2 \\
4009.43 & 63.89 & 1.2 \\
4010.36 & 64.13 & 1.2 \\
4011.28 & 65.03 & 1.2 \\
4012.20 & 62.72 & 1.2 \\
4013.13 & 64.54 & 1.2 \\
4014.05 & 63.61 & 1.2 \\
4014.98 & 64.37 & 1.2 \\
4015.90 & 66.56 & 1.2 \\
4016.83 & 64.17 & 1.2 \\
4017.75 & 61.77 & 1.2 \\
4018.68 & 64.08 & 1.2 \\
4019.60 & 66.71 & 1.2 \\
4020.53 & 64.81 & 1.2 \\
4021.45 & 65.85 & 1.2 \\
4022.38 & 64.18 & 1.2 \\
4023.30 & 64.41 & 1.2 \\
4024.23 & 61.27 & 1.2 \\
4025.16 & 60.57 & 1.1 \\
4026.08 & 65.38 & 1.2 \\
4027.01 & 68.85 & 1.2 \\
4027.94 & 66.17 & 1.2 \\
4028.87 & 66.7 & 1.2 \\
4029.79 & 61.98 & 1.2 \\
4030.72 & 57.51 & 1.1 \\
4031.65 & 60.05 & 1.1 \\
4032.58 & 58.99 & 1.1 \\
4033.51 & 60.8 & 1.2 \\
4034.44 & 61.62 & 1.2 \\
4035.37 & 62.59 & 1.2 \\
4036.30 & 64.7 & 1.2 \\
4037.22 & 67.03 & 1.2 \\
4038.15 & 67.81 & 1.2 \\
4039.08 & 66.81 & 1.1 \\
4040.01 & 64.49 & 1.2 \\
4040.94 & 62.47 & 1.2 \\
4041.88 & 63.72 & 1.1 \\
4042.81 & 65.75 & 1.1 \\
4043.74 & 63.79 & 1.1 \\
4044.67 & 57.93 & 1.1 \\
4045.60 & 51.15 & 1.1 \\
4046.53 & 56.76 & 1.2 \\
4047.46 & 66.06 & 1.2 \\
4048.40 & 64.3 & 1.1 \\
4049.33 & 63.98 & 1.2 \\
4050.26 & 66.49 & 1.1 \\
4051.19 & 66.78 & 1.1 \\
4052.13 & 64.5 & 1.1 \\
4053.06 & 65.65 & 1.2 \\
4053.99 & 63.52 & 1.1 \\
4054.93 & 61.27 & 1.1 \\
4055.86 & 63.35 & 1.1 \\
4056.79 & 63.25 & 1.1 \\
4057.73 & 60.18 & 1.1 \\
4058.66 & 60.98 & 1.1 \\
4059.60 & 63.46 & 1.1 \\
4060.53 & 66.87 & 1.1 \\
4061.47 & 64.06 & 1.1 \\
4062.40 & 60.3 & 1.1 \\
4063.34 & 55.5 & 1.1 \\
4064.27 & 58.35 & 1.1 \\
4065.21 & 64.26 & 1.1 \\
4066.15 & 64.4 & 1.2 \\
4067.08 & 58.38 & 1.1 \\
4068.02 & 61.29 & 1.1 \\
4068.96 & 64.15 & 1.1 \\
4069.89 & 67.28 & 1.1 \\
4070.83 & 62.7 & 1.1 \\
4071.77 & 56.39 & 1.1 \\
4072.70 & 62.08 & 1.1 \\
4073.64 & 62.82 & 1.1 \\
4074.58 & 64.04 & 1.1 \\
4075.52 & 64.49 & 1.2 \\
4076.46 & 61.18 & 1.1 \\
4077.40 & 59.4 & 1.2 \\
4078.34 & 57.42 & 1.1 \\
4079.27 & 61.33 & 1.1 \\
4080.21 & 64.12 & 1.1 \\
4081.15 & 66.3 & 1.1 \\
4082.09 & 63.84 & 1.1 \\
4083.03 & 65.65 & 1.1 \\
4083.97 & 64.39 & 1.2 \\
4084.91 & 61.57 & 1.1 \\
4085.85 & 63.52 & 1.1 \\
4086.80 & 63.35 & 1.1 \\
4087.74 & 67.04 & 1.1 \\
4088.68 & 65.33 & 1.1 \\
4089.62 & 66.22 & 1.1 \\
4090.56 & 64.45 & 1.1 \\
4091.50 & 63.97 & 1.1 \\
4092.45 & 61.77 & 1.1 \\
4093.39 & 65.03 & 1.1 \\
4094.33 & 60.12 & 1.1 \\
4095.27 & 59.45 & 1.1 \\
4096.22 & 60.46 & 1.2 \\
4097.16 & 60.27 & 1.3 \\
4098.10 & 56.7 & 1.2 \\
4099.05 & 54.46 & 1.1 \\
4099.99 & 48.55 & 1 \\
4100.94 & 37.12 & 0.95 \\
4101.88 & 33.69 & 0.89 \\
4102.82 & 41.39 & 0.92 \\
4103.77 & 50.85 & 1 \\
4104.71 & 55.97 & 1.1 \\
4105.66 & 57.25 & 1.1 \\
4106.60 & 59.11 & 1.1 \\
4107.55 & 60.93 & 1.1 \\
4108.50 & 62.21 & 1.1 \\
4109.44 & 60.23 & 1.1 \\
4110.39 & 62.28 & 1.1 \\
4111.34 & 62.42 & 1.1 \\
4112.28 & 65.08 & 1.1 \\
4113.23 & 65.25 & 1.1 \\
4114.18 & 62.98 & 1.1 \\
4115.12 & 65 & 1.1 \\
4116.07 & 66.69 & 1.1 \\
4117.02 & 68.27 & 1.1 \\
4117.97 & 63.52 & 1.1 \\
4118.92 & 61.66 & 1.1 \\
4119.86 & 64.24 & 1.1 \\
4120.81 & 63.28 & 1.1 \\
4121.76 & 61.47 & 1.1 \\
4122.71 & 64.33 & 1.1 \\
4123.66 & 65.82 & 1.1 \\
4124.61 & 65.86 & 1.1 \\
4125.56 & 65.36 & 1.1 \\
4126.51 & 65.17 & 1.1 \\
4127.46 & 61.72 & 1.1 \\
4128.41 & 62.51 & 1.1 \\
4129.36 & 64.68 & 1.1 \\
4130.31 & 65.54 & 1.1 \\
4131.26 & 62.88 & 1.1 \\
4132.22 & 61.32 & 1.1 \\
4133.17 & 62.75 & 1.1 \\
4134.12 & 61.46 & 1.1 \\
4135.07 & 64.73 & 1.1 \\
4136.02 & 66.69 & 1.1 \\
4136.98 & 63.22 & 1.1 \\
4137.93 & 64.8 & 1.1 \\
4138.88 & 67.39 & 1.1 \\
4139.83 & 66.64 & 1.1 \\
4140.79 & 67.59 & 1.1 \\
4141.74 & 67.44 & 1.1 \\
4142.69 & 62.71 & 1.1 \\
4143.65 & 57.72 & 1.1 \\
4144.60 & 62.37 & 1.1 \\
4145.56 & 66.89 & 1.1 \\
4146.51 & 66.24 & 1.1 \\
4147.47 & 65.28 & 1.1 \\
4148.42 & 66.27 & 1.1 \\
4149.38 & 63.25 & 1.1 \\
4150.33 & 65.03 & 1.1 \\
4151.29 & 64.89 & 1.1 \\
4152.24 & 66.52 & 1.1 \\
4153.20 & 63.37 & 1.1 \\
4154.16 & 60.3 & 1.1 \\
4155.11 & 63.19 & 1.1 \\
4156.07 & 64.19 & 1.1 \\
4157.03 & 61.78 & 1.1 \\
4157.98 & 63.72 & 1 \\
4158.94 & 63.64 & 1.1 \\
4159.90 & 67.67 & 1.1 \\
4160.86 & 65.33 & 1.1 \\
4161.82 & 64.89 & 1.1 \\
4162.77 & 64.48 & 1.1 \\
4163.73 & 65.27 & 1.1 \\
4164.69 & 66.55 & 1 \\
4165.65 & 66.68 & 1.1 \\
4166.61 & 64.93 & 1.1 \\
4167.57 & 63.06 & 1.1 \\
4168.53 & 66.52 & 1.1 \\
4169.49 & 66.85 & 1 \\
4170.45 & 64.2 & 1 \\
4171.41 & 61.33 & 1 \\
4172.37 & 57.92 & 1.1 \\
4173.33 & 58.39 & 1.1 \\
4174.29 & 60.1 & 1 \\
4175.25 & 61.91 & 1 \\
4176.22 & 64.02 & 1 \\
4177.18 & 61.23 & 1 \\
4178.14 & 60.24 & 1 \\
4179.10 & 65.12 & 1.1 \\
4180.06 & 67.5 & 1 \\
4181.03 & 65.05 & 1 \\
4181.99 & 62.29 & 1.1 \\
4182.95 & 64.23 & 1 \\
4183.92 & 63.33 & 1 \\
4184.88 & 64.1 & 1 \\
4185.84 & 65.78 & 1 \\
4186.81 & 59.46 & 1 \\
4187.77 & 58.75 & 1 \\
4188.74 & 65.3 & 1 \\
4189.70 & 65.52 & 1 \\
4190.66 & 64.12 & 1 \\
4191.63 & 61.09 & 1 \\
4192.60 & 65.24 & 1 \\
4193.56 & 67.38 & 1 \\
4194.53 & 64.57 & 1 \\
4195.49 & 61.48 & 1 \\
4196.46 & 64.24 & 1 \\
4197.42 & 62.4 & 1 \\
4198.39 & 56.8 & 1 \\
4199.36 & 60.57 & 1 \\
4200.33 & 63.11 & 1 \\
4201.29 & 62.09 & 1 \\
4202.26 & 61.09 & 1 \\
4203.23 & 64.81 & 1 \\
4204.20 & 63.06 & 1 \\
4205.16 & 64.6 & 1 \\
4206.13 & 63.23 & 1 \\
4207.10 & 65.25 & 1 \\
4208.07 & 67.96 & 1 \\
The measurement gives 1.15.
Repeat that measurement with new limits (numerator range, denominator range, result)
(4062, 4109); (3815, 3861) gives 1.14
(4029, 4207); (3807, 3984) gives 1.22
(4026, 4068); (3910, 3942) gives 1.43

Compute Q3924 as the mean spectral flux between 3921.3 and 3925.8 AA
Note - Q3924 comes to 54.4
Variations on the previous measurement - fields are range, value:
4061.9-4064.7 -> 58.3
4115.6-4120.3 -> 64.9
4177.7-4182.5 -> 64.1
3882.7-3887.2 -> 52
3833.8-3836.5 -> 32.8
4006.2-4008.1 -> 63.4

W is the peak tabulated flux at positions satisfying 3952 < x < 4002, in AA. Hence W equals 67.08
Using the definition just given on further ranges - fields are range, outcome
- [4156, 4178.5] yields 67.67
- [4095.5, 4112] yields 62.42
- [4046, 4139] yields 68.27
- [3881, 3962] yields 64.14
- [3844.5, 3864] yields 65.62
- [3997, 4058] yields 68.85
